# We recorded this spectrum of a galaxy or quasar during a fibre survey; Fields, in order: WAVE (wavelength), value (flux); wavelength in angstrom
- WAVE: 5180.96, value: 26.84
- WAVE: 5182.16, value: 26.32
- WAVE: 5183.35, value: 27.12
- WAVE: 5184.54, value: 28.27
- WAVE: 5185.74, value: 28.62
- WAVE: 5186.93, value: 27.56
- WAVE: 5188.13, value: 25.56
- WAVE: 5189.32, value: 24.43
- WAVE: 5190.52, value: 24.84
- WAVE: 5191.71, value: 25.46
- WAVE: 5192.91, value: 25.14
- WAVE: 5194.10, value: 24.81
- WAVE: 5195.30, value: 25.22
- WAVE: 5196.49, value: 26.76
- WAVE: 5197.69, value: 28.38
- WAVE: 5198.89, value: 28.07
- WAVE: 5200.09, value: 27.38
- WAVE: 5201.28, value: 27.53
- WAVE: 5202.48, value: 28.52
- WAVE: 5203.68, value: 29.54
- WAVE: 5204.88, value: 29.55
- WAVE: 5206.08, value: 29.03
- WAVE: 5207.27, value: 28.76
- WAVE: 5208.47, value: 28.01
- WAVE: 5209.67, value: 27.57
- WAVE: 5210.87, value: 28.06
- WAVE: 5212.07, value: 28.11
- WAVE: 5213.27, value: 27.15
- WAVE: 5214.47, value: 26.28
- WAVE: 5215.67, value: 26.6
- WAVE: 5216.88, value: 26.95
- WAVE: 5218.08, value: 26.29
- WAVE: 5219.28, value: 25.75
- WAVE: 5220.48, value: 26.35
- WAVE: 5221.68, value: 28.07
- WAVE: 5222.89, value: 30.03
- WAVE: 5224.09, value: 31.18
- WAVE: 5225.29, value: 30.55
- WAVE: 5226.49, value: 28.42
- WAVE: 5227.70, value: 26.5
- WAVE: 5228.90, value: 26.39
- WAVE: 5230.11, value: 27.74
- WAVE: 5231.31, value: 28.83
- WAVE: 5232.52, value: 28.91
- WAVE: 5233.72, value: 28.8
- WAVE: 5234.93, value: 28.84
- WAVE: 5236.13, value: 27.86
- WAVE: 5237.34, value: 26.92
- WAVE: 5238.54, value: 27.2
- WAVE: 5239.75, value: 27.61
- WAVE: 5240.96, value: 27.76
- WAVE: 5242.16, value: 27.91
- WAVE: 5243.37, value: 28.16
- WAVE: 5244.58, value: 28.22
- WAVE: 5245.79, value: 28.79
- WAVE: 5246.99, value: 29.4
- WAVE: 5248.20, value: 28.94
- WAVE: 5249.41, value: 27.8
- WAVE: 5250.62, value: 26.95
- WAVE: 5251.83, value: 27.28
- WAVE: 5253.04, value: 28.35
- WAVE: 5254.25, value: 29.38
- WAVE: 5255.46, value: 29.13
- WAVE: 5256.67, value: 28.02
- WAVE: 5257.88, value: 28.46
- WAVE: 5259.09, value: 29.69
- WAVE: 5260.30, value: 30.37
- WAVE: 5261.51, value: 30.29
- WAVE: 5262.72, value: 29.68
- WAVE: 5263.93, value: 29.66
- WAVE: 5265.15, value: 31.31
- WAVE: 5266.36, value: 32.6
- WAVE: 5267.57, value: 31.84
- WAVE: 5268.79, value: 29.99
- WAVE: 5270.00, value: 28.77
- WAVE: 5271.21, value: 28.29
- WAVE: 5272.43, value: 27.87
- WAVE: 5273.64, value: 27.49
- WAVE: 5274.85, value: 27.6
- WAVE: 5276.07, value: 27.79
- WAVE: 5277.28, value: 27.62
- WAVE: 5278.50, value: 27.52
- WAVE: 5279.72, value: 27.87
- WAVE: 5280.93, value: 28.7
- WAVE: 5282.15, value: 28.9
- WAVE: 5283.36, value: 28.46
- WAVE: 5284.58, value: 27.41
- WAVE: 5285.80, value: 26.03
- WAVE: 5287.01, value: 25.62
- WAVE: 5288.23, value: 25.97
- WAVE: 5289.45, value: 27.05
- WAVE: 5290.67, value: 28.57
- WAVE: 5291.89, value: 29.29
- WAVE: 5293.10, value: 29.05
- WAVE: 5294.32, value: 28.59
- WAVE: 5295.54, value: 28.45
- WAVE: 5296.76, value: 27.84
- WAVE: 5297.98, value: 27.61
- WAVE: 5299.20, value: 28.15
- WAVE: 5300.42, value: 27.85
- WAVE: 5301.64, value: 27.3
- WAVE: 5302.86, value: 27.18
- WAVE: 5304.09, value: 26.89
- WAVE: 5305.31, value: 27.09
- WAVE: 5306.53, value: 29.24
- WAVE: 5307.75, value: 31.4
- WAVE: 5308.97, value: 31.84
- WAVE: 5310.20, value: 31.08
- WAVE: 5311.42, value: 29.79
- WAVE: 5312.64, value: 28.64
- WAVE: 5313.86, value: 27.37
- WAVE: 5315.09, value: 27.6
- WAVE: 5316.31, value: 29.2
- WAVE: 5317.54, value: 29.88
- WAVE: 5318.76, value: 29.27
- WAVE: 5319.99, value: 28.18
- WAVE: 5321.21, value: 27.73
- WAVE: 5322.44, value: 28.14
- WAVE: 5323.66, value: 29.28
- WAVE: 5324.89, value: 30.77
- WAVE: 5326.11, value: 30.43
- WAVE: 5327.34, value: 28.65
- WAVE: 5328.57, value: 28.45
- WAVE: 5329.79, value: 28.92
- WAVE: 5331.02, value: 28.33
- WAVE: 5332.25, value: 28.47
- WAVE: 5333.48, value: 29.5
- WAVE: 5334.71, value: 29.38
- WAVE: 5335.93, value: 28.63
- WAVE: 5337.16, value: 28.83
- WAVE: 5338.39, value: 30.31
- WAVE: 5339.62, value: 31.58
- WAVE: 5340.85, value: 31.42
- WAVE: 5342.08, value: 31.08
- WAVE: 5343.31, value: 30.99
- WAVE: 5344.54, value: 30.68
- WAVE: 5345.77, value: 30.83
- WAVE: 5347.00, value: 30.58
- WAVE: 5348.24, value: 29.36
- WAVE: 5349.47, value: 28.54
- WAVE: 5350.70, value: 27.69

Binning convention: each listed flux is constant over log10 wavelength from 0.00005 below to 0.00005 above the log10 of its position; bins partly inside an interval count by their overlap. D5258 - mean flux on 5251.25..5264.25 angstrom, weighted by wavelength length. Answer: 29.1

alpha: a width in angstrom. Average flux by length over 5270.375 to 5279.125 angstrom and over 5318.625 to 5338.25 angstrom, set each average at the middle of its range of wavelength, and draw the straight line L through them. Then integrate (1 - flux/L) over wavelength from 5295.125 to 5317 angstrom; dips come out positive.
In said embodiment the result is -0.1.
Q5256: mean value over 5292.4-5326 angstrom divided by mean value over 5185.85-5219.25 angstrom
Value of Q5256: 1.1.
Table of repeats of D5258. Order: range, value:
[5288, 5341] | 28.8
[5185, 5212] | 27.2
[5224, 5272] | 28.8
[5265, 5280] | 28.9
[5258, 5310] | 28.6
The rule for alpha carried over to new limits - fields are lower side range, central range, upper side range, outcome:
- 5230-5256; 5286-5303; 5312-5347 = 0.71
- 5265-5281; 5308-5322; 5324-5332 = -0.02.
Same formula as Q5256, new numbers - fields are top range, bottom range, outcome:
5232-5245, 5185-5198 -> 1.08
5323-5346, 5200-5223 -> 1.07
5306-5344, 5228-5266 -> 1.03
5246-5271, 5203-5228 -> 1.05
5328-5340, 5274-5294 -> 1.05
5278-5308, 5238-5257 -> 0.99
